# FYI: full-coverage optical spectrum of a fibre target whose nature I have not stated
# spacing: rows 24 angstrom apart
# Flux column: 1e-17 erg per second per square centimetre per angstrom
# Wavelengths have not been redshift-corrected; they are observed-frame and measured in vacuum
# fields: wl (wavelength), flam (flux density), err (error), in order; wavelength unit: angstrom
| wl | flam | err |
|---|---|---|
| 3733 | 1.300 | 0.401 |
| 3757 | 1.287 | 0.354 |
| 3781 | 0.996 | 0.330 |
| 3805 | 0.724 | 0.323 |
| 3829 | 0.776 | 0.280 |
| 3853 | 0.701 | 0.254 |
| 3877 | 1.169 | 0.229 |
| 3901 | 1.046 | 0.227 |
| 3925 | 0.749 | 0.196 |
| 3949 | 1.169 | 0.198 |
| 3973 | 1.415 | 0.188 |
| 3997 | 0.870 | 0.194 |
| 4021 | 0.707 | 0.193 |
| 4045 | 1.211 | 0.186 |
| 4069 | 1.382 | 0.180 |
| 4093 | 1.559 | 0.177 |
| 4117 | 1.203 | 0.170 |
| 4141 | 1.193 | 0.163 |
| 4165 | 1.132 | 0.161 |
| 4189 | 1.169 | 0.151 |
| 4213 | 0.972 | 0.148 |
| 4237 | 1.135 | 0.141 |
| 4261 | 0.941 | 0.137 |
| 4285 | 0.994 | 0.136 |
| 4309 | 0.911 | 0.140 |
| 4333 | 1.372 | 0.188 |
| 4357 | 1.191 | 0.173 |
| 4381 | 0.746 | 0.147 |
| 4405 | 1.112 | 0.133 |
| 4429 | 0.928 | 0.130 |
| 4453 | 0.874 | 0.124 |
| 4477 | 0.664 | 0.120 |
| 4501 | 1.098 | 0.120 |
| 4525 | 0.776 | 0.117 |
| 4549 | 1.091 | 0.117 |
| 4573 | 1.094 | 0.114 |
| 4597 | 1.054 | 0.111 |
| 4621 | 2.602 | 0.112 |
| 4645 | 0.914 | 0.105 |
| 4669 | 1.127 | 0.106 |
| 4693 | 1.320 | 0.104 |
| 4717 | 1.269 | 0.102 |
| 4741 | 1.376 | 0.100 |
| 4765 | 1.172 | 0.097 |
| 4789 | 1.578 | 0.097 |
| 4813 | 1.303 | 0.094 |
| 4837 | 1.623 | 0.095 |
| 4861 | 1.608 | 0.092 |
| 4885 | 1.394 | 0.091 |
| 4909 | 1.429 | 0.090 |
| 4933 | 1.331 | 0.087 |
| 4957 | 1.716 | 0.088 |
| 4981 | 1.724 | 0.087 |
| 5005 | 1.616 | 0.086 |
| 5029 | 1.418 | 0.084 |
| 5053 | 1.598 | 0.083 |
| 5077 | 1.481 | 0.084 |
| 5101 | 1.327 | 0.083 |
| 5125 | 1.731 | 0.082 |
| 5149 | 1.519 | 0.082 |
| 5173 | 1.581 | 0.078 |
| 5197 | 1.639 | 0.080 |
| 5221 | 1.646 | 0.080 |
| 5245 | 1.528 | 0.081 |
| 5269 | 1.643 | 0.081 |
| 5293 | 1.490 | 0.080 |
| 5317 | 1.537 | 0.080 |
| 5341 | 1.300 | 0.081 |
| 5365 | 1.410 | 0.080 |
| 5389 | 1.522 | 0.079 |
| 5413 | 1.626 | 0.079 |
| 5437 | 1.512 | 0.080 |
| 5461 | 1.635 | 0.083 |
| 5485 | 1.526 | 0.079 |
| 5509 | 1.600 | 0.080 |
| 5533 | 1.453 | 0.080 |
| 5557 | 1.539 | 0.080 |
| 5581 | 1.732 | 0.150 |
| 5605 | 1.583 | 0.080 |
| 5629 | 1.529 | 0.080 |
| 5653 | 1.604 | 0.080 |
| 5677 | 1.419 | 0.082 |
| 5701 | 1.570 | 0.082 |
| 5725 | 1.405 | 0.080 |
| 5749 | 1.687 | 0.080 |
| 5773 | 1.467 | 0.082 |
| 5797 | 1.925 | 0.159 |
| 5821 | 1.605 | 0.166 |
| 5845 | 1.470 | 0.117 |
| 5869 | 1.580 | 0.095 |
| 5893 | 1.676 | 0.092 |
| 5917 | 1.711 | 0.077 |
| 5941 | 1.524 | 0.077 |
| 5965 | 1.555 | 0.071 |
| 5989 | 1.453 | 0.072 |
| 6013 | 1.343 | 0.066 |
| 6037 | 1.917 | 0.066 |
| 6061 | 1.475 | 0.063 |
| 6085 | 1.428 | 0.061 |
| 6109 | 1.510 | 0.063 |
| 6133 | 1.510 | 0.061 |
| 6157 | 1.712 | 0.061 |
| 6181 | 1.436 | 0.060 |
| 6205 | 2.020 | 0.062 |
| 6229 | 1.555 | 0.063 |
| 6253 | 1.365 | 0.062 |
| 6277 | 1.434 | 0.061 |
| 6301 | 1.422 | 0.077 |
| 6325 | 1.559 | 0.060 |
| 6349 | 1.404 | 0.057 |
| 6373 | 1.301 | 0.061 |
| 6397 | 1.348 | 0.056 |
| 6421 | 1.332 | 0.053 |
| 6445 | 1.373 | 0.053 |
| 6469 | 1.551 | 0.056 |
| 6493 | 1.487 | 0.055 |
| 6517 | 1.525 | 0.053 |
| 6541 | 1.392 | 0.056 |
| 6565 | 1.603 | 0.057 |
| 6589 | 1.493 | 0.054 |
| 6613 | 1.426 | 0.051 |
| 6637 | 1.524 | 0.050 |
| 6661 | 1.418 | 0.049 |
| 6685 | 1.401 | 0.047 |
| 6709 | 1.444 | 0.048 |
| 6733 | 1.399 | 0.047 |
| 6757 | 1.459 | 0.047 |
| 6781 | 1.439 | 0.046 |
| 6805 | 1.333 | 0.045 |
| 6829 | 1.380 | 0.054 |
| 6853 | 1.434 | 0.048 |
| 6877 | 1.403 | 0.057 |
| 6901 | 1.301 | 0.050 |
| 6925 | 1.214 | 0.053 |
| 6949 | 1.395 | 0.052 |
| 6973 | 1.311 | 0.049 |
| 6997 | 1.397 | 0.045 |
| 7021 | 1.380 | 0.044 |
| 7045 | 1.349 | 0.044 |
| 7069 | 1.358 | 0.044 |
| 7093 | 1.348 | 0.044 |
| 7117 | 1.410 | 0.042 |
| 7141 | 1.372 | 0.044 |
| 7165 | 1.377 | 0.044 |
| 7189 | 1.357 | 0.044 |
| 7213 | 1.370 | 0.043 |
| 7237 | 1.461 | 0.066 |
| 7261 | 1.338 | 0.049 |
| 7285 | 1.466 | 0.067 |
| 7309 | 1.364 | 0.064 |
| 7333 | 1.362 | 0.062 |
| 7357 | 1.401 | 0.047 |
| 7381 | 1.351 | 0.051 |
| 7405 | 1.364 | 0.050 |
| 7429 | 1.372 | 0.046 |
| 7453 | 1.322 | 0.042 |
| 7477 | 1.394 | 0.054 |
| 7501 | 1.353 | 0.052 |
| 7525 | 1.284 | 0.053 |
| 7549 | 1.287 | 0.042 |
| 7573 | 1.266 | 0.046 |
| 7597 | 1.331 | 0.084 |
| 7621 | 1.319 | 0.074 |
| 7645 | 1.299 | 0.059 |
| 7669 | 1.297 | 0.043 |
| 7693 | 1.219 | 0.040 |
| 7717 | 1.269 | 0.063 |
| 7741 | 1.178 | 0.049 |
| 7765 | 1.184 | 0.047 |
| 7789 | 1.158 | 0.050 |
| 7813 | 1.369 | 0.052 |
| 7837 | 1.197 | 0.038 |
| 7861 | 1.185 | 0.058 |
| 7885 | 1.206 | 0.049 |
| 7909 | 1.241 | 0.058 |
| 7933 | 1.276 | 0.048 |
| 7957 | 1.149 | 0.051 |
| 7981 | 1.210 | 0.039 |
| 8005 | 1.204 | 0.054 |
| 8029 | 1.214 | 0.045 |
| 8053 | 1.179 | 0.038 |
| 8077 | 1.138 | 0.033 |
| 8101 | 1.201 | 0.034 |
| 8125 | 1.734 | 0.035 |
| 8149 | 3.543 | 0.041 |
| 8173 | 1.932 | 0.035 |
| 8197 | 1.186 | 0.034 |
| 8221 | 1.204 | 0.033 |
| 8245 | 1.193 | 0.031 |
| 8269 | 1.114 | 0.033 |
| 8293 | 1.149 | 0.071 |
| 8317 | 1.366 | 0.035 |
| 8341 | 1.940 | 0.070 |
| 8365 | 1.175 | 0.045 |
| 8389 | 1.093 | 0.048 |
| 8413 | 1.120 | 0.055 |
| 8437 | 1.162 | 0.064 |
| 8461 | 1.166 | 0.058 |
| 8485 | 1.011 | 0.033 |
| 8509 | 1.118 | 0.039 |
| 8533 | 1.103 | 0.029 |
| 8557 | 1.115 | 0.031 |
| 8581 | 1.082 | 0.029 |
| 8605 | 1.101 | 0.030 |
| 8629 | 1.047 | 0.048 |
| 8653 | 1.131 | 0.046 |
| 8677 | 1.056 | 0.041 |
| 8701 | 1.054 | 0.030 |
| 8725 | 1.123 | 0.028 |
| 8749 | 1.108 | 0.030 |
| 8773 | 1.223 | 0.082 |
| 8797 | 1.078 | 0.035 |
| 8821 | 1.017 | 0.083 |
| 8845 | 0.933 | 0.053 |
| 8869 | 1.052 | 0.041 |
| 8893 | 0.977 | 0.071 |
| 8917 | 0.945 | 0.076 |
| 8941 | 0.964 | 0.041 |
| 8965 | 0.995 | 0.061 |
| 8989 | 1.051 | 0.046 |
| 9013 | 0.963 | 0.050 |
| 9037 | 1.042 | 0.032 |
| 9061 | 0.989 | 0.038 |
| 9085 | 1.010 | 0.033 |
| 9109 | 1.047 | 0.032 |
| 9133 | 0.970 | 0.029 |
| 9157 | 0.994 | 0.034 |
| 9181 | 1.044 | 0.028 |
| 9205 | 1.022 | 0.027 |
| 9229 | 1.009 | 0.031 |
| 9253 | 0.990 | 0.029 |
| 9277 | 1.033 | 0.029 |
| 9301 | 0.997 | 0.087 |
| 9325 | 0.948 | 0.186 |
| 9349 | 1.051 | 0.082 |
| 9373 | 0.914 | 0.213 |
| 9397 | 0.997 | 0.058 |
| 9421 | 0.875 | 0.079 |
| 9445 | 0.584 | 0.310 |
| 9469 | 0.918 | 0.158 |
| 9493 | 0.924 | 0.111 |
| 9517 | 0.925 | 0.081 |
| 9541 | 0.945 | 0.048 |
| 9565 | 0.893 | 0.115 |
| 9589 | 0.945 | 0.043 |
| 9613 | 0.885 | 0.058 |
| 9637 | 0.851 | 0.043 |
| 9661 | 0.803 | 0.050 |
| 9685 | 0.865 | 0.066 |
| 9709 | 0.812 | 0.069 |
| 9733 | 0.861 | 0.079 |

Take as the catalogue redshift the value 0.24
